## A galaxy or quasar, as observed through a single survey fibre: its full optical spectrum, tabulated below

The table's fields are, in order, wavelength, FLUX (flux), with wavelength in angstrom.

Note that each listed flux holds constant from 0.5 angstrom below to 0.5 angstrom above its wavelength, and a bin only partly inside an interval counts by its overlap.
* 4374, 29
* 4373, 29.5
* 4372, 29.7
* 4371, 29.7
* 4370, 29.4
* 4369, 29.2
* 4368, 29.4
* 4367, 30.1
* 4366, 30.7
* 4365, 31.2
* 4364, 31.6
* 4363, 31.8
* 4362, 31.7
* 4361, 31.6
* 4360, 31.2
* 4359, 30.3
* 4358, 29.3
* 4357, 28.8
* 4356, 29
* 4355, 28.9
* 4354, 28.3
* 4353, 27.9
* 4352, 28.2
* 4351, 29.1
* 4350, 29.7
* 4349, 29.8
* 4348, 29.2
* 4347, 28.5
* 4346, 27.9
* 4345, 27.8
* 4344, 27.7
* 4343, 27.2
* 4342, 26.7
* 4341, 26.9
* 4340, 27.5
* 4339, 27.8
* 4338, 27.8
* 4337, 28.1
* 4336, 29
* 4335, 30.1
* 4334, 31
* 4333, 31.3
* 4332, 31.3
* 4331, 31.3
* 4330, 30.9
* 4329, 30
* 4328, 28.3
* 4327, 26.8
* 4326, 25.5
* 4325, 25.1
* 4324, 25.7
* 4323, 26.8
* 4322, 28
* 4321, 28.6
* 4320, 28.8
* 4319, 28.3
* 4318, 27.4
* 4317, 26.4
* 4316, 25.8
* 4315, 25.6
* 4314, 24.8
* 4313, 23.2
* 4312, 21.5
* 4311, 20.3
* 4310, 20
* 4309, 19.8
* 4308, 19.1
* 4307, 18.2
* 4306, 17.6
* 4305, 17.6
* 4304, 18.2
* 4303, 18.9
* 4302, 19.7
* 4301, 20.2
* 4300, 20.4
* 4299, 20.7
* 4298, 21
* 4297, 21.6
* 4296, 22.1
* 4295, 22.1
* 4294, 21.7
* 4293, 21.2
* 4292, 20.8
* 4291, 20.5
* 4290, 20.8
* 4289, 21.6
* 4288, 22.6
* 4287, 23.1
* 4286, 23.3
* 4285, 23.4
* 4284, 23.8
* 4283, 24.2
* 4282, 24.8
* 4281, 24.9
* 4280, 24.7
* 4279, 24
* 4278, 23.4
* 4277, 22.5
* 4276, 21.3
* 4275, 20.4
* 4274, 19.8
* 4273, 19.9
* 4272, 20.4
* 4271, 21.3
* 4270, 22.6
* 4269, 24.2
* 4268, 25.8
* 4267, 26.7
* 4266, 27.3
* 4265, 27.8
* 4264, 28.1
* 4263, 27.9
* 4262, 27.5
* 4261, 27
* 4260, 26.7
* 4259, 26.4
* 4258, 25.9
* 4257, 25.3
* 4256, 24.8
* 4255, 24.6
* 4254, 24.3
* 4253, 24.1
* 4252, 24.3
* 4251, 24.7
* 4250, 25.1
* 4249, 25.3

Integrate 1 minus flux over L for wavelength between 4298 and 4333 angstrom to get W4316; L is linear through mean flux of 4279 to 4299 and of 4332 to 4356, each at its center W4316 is 1.9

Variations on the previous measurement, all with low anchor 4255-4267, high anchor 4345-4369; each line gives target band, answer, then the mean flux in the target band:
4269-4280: 2.1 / 21.8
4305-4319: 3.0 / 22.3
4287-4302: 3.5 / 21.2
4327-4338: -0.4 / 29.9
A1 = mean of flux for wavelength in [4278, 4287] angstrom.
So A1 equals 24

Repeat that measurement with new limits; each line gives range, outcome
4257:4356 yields 24.9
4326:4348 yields 28.7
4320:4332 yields 28.1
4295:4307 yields 19.8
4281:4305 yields 21.6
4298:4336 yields 24.7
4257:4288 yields 24.3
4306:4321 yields 23.5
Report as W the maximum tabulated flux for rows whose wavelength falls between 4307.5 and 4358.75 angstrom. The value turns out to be 31.3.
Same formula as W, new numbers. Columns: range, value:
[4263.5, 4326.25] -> 28.8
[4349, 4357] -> 29.8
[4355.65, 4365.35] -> 31.8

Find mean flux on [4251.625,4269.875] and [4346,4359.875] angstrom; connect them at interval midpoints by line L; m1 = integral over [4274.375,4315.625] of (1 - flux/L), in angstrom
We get 8.3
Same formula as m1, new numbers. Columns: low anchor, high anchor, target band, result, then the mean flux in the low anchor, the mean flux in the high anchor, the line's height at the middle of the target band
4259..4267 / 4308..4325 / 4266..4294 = 4.1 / 27.4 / 24.9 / 26.6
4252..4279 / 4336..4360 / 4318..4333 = -0.5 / 24.5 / 28.4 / 27.4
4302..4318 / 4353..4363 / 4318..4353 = -3.6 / 21.3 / 29.9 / 25.9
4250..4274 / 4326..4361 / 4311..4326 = 1.0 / 25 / 28.9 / 27.7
